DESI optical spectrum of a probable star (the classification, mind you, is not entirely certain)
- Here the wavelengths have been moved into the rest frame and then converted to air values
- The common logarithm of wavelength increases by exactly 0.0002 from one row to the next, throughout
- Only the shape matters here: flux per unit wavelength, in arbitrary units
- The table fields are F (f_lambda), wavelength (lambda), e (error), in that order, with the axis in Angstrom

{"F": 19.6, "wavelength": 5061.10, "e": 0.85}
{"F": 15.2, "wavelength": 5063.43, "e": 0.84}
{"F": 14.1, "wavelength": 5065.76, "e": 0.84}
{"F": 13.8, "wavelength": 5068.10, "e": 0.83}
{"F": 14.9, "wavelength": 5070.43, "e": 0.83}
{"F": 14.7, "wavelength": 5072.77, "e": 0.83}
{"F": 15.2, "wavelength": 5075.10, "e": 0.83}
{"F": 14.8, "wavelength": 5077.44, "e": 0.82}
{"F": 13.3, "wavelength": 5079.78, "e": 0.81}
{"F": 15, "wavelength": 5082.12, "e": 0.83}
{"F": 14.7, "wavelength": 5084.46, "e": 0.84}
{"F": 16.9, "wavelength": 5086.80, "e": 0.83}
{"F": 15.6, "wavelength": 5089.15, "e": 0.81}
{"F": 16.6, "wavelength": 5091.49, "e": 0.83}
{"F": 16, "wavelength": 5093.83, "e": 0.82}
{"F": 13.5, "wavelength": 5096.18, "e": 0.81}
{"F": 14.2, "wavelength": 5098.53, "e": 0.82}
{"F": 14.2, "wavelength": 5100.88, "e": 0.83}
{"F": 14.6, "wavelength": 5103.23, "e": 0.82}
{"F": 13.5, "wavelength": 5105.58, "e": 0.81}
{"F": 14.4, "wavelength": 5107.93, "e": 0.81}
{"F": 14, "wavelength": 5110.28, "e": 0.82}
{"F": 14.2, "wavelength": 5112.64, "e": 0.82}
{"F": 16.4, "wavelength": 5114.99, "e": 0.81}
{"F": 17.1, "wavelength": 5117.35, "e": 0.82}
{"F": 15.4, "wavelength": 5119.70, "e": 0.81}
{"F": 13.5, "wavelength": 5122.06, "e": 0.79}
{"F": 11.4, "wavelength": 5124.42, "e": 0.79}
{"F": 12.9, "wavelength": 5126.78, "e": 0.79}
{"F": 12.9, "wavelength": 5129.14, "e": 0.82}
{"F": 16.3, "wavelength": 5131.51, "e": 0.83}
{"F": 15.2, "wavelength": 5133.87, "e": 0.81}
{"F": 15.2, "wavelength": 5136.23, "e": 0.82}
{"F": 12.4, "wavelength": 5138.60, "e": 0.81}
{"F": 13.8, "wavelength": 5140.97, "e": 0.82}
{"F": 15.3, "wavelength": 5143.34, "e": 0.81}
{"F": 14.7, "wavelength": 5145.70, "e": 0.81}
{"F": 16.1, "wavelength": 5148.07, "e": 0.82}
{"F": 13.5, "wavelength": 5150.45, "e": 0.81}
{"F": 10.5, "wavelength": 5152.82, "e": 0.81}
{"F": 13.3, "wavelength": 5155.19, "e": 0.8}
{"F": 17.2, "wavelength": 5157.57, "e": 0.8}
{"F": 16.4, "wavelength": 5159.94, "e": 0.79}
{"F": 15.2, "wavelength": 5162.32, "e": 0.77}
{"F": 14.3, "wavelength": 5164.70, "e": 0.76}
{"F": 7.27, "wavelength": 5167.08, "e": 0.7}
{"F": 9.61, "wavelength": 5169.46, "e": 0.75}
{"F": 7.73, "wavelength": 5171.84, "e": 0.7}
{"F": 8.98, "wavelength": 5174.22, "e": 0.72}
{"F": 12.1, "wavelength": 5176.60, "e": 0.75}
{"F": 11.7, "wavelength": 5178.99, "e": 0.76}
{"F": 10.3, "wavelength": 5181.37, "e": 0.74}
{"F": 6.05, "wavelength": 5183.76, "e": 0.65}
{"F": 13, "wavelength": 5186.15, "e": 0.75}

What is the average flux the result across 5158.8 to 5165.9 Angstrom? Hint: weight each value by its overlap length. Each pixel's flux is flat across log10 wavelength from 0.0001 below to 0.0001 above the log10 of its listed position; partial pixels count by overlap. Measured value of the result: 15.3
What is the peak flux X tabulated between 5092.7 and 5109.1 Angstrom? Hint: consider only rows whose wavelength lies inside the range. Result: 16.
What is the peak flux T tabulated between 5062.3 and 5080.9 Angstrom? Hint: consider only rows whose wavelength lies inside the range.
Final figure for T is 15.2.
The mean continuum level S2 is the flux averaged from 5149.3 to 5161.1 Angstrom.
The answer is 14.2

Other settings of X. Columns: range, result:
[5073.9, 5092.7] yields 16.9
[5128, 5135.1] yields 16.3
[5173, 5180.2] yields 12.1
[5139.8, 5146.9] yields 15.3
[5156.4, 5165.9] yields 17.2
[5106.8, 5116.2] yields 16.4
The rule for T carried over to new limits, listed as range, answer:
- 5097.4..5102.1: 14.2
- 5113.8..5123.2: 17.1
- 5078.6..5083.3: 15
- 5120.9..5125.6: 13.5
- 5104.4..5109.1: 14.4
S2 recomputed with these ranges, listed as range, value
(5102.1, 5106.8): 14.1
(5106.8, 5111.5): 14.2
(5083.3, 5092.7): 16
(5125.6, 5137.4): 14.5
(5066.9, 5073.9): 14.5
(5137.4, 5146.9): 14.1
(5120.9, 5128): 12.6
